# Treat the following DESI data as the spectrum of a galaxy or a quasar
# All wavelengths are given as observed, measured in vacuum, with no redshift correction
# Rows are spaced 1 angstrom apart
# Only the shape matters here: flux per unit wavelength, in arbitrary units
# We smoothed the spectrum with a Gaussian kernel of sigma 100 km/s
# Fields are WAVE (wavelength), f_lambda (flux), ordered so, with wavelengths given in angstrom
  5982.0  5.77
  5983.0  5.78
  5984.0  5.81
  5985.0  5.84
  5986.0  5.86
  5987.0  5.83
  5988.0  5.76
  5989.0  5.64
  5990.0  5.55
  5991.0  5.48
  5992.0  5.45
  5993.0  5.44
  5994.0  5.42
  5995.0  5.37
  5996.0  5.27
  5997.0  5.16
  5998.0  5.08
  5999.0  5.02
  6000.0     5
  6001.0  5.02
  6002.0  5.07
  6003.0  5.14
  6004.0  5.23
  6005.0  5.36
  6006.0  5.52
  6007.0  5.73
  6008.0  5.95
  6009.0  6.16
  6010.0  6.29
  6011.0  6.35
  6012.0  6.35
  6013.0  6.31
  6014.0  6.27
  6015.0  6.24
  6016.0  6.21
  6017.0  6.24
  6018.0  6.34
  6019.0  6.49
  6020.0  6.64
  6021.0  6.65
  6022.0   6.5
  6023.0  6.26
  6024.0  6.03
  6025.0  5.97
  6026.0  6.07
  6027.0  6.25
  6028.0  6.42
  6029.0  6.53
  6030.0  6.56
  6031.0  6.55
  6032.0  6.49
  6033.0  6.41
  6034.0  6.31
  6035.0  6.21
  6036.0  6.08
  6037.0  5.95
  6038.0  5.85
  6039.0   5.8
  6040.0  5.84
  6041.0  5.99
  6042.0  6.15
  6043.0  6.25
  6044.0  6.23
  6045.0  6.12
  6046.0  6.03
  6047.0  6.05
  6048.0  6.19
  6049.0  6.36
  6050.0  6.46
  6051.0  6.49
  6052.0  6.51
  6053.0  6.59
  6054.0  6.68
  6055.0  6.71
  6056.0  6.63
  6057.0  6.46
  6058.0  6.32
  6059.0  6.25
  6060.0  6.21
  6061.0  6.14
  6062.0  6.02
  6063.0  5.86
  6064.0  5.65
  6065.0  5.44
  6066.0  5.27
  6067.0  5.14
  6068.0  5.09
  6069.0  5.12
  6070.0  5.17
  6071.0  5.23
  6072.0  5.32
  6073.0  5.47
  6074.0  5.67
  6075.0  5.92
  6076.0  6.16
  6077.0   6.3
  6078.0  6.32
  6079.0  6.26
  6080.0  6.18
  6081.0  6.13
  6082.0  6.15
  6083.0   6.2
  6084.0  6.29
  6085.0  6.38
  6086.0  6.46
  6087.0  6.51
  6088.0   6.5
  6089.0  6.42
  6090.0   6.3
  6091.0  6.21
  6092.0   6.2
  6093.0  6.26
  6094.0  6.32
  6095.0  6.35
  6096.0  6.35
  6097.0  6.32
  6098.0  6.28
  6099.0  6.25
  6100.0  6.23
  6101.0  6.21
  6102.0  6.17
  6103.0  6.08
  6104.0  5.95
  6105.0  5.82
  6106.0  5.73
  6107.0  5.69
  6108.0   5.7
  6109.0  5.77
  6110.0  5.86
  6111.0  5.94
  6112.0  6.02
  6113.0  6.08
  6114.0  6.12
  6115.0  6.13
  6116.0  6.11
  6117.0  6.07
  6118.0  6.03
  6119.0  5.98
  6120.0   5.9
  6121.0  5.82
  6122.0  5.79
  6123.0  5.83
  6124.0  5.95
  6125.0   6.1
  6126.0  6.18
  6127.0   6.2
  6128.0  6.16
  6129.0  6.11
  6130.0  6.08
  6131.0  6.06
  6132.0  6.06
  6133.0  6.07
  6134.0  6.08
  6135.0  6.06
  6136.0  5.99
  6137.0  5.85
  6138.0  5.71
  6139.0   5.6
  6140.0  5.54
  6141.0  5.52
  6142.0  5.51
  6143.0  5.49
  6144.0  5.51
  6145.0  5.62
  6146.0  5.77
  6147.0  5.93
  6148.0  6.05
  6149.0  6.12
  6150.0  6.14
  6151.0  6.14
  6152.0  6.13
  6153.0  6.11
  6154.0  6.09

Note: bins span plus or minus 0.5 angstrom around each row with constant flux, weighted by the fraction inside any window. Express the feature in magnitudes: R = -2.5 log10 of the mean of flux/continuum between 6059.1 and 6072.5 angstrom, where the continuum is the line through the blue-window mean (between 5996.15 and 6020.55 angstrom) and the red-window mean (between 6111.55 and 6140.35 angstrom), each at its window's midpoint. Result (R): 0.07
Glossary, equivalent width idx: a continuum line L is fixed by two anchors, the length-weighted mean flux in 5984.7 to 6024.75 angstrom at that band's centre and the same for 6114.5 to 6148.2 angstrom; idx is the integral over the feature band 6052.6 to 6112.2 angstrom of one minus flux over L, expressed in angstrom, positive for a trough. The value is -1.9 angstrom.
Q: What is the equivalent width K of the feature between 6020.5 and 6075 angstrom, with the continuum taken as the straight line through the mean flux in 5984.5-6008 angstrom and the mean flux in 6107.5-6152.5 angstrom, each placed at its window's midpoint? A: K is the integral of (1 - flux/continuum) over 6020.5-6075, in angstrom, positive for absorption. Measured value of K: -4.5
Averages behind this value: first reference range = 5.41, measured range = 6.07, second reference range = 5.93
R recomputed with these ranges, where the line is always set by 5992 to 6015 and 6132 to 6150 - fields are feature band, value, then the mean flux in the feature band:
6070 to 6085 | -0.048 mag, 5.96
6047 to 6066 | -0.105 mag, 6.24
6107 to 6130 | -0.040 mag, 5.99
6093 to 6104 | -0.092 mag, 6.24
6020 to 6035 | -0.135 mag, 6.36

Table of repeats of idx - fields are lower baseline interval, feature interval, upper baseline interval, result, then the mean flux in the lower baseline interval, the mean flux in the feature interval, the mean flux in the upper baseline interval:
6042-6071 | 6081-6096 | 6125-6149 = -0.9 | 6.04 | 6.32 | 5.89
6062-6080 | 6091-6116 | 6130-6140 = -1.3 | 5.64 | 6.08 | 5.93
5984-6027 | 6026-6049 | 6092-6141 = -1.3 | 5.8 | 6.19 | 6.02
